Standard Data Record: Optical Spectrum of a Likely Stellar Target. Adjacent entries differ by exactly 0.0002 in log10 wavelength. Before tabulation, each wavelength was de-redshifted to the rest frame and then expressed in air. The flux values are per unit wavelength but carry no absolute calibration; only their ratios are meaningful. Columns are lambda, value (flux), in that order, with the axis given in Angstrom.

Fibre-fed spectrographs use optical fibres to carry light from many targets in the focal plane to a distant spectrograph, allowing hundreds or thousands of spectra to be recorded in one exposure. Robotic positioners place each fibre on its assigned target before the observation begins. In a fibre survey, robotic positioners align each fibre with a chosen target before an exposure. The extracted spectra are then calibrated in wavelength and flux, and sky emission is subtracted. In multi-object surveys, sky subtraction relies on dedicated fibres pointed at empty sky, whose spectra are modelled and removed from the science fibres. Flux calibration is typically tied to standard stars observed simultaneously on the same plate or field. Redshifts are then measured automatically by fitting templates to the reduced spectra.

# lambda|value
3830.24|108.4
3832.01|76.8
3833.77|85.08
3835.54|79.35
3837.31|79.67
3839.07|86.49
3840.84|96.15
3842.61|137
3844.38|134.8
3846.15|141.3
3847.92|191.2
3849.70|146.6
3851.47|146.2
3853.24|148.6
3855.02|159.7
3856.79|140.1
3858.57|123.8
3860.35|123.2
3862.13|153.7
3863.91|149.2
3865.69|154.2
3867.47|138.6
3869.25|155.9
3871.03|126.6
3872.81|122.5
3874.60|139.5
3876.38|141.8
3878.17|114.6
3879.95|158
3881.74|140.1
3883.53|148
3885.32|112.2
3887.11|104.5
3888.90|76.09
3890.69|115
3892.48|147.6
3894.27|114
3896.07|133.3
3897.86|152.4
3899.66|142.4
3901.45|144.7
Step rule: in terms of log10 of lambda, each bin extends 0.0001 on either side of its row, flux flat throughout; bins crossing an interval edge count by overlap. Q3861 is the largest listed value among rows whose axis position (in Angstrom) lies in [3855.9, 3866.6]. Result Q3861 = 154.2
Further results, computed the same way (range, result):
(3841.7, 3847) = 141.3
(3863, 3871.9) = 155.9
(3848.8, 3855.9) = 159.7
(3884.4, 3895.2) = 147.6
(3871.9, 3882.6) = 158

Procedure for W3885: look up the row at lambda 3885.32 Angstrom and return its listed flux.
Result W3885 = 112.2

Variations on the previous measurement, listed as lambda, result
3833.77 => 85.08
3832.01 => 76.8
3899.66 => 142.4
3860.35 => 123.2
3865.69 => 154.2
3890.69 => 115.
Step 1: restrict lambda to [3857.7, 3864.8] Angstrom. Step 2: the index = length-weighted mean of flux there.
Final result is 137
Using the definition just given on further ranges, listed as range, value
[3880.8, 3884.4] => 144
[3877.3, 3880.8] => 136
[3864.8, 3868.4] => 147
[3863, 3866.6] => 152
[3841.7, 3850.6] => 150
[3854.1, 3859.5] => 141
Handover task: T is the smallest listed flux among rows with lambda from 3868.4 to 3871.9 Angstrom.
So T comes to 126.6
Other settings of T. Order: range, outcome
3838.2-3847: 86.49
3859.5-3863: 123.2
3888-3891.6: 76.09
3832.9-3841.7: 79.35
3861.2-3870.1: 138.6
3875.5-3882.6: 114.6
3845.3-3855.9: 141.3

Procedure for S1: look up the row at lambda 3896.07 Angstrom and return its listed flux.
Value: 133.3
